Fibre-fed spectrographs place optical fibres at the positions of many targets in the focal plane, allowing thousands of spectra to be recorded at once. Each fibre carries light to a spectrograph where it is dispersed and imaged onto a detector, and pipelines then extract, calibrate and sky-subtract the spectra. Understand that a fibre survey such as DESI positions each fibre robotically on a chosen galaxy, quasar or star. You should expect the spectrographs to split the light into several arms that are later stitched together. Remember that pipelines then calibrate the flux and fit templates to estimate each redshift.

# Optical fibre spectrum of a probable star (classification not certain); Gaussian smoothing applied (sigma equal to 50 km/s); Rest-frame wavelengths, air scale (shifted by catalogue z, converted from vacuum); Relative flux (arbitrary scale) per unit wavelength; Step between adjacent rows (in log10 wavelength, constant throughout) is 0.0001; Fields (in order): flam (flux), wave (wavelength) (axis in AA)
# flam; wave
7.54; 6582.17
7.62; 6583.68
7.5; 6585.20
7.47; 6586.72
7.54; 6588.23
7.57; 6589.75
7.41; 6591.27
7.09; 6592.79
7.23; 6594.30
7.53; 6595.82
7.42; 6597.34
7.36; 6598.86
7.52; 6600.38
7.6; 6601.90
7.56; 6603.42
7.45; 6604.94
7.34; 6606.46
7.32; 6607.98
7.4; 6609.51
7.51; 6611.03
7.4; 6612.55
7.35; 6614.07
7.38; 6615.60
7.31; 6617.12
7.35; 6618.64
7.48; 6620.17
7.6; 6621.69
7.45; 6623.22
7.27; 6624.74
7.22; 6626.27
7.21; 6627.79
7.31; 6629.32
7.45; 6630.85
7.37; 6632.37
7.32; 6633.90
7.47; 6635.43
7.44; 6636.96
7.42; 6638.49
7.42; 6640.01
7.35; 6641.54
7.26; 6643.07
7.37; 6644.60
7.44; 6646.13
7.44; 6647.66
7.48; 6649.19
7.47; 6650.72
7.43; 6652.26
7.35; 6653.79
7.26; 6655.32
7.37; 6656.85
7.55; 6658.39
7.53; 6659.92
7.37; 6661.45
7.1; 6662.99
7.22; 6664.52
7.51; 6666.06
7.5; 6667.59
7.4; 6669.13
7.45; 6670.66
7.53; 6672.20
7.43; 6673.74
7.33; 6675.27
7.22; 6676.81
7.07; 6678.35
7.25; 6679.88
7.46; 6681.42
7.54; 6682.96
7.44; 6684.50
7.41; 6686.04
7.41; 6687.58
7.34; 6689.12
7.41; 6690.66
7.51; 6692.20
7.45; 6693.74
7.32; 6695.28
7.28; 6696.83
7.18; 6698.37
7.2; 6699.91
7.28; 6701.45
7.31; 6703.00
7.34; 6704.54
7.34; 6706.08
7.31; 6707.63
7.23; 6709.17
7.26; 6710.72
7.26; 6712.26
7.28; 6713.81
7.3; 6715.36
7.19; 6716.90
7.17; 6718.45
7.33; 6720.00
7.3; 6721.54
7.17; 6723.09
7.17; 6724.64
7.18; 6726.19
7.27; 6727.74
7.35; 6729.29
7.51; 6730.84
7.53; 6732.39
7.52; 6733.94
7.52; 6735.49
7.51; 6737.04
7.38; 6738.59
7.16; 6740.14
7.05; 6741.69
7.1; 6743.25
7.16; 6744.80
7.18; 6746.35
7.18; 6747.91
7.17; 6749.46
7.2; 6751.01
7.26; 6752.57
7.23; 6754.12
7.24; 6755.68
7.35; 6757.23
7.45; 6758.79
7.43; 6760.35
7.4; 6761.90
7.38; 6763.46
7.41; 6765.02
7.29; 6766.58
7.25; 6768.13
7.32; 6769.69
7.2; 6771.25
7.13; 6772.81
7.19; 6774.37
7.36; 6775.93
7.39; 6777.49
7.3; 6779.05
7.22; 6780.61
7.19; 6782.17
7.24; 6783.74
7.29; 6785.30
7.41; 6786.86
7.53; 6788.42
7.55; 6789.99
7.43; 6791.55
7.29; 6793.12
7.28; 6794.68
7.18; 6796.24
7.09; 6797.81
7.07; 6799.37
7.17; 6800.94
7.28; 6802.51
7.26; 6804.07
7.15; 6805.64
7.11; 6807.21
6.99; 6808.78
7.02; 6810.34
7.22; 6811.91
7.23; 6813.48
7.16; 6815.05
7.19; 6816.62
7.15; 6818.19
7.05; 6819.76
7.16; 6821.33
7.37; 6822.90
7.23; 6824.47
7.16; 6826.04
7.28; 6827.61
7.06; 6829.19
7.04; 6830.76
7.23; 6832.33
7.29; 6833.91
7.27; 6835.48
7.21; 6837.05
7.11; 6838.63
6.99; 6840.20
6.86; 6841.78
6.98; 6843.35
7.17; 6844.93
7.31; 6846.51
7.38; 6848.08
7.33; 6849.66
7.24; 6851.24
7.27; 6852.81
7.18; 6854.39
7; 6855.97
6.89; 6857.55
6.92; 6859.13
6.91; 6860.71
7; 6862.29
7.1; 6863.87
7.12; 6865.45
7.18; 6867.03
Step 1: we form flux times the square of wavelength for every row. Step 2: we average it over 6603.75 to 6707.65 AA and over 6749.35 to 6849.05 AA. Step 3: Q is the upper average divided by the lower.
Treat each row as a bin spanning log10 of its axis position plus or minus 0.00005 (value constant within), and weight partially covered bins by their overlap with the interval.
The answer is 1.0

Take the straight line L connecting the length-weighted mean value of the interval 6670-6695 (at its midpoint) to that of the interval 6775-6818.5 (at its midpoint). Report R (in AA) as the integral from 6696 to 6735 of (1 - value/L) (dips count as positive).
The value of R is 0.3 AA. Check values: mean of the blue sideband 7.39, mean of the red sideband 7.24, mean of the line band 7.29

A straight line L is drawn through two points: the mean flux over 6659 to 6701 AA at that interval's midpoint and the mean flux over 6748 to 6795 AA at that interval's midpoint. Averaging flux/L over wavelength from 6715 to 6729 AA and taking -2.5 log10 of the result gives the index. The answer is 0.02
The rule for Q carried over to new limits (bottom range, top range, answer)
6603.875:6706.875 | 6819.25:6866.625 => 1.02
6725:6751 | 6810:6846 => 1.01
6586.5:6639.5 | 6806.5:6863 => 1.03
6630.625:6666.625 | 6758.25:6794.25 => 1.03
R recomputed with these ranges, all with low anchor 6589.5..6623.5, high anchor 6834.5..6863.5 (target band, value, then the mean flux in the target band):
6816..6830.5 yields -0.1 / 7.18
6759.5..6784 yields -0.3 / 7.29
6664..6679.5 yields -0.1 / 7.37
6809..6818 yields 0.0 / 7.15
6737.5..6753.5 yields 0.1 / 7.19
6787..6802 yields -0.2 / 7.29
